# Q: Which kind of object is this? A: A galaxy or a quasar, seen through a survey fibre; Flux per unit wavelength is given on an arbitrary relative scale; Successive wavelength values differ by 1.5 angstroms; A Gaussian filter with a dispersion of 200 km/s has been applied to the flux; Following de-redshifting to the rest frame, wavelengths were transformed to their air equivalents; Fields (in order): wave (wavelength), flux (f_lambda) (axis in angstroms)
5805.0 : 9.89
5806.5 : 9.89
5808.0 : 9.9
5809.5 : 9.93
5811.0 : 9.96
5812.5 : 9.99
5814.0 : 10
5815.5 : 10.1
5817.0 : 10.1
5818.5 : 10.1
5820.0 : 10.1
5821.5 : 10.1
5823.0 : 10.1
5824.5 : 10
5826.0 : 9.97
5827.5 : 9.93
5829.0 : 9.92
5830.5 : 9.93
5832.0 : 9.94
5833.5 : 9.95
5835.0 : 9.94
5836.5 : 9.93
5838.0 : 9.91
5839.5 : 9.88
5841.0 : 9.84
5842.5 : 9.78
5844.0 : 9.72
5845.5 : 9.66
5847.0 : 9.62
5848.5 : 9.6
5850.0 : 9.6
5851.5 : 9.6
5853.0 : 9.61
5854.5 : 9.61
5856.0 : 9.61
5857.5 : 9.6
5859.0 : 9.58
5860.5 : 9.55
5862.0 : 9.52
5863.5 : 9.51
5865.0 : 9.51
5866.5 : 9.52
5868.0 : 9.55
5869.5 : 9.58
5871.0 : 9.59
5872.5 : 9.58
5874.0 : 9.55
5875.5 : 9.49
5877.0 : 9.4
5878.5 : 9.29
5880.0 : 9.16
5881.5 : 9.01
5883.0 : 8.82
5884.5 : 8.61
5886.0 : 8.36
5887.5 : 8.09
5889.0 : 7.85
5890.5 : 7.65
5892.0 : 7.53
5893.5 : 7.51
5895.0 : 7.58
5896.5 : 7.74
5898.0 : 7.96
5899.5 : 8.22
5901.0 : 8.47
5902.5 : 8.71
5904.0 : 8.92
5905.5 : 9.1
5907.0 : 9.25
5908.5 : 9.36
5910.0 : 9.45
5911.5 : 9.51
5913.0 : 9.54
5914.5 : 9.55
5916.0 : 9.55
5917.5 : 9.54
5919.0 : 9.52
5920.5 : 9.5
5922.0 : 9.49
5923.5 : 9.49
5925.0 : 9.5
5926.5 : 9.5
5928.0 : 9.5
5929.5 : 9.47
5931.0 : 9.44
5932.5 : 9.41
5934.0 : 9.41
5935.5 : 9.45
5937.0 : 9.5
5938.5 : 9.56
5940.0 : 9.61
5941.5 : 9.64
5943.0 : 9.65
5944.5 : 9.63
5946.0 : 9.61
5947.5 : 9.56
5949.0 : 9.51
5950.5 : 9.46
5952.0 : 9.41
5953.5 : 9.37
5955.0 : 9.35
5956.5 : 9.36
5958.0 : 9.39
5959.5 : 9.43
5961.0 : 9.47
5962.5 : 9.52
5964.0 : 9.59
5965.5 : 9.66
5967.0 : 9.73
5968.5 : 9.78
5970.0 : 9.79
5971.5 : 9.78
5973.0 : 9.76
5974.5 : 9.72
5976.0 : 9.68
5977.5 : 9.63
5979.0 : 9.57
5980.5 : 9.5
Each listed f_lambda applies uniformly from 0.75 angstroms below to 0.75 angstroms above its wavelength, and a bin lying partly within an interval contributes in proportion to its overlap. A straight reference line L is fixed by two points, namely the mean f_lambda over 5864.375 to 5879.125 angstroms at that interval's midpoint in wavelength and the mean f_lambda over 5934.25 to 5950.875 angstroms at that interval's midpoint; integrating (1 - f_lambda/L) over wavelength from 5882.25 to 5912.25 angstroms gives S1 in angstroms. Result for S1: 3.44 angstroms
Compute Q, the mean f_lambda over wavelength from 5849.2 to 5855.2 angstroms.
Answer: 9.6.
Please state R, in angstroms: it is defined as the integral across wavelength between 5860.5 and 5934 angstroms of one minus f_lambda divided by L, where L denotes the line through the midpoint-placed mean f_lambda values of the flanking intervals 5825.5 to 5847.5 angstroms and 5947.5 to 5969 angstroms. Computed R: 4.8 angstroms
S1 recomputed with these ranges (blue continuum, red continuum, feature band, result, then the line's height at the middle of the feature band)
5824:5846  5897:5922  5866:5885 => 0.3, 9.48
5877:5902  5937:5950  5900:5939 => -1.6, 9.01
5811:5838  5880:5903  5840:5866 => -1.1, 9.22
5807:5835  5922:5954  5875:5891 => 1.7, 9.74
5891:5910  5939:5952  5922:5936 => -0.5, 9.14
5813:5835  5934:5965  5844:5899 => 4.3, 9.82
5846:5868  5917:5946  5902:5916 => 0.4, 9.54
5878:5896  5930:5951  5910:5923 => -0.8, 8.96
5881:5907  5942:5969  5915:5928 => -1.0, 8.83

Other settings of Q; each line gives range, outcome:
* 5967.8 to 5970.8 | 9.78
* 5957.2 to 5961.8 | 9.43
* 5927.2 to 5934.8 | 9.45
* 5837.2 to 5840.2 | 9.9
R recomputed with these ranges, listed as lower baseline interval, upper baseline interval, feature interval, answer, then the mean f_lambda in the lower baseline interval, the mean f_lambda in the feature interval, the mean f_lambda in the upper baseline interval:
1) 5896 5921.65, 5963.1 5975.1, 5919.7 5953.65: -0.50 angstroms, 9.07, 9.51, 9.72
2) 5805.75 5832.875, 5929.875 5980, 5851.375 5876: 0.73 angstroms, 10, 9.56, 9.56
